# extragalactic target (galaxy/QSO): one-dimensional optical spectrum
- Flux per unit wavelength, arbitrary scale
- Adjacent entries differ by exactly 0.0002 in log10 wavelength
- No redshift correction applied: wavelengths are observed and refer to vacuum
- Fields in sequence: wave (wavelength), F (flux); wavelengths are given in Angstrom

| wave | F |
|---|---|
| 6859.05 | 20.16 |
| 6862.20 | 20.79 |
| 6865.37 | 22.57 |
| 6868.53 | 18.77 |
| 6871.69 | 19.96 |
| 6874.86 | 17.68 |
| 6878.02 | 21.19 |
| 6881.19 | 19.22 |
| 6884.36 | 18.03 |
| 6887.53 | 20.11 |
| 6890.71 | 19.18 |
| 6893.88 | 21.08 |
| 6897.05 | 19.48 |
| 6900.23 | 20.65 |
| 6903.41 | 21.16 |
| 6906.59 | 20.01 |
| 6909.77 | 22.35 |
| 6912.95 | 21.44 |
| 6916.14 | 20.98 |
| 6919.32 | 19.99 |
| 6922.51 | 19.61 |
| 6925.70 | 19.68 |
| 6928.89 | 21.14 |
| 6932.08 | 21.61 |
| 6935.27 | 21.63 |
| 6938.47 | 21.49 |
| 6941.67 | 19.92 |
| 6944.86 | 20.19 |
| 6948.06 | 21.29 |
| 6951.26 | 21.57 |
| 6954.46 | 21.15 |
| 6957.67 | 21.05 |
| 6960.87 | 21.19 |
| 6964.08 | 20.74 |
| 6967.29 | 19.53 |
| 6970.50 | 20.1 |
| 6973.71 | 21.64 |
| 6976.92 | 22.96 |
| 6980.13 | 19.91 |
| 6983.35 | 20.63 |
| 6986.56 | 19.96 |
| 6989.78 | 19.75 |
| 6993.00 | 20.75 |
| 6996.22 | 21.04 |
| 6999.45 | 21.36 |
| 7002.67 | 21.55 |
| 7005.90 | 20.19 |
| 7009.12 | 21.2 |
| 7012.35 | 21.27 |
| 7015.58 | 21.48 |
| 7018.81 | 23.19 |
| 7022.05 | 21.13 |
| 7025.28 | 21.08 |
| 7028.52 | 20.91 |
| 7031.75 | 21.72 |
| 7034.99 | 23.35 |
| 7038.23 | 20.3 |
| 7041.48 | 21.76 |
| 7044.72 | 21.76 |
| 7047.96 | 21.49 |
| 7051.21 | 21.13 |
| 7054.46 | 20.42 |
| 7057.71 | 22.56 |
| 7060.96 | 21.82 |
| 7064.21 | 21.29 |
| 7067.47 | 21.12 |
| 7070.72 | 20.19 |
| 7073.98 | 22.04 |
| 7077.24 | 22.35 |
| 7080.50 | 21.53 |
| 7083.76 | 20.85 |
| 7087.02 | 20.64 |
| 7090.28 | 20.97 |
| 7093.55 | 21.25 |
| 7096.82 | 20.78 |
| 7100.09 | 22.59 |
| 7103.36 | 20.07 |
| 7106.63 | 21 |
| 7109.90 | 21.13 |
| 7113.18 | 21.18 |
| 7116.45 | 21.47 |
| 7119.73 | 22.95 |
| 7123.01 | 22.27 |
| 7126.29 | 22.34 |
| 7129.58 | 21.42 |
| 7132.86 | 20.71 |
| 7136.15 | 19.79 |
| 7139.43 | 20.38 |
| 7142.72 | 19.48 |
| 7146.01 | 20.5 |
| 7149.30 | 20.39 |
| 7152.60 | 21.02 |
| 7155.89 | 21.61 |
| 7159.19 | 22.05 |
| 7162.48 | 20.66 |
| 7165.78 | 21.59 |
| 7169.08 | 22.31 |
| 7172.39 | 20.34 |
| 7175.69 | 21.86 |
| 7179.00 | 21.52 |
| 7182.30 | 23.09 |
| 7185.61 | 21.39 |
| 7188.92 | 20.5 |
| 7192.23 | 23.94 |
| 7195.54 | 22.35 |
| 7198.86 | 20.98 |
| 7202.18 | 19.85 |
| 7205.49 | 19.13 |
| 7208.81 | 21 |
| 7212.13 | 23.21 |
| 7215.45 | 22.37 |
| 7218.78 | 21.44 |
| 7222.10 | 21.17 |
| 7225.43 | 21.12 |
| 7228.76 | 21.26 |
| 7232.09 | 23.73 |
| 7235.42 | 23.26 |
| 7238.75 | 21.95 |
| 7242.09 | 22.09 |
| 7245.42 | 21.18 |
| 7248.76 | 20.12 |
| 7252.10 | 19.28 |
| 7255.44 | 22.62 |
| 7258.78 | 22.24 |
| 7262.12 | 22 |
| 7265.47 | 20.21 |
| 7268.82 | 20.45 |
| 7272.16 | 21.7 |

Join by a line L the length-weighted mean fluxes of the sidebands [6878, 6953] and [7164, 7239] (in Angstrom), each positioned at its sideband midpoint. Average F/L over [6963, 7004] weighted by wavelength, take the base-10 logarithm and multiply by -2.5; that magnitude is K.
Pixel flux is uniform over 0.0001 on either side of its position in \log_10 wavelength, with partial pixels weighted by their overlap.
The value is 0.00 mag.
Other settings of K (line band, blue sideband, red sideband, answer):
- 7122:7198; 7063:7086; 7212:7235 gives 0.02 mag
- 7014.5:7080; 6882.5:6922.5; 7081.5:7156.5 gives -0.04 mag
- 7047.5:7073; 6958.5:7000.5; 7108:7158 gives -0.02 mag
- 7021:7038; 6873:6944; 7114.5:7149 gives -0.04 mag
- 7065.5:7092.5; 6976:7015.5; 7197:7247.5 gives 0.00 mag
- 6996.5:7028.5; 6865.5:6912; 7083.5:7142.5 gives -0.04 mag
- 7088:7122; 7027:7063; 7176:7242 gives 0.01 mag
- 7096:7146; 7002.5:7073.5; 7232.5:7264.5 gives 0.02 mag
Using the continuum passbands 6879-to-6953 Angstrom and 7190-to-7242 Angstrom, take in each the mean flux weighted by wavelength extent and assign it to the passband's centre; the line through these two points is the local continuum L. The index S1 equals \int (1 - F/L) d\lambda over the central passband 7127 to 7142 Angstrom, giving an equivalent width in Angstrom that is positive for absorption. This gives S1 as 0.6 Angstrom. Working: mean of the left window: 20.5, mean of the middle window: 20.6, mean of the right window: 21.8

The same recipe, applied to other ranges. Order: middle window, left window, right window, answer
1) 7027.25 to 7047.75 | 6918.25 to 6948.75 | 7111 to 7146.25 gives -0.7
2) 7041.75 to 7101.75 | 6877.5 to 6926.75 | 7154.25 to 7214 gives -1.1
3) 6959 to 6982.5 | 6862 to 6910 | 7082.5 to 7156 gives -0.5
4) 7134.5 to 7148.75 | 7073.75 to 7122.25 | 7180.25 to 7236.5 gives 1.0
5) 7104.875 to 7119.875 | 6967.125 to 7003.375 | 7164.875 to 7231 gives -0.1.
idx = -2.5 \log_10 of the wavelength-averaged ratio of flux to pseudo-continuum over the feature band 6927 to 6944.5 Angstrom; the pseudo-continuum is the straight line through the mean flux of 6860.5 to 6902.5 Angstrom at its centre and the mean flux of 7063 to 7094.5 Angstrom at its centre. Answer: -0.04 mag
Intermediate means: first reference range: 19.9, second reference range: 21.2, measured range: 21.1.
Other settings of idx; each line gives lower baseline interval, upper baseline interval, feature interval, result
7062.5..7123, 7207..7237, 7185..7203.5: 0.018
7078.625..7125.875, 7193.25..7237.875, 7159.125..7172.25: 0.004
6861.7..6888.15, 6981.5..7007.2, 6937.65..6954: -0.032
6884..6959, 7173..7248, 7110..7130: -0.026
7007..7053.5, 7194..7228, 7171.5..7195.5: -0.030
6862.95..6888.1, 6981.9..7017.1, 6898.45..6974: -0.030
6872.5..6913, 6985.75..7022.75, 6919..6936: -0.011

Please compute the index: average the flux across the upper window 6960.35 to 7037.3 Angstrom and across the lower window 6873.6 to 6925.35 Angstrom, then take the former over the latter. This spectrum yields 1.05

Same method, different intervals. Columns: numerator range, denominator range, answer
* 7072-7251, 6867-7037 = 1.03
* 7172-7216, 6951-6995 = 1.04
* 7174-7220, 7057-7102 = 1.01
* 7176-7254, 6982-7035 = 1.02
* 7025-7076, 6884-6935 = 1.05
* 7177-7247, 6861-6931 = 1.07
